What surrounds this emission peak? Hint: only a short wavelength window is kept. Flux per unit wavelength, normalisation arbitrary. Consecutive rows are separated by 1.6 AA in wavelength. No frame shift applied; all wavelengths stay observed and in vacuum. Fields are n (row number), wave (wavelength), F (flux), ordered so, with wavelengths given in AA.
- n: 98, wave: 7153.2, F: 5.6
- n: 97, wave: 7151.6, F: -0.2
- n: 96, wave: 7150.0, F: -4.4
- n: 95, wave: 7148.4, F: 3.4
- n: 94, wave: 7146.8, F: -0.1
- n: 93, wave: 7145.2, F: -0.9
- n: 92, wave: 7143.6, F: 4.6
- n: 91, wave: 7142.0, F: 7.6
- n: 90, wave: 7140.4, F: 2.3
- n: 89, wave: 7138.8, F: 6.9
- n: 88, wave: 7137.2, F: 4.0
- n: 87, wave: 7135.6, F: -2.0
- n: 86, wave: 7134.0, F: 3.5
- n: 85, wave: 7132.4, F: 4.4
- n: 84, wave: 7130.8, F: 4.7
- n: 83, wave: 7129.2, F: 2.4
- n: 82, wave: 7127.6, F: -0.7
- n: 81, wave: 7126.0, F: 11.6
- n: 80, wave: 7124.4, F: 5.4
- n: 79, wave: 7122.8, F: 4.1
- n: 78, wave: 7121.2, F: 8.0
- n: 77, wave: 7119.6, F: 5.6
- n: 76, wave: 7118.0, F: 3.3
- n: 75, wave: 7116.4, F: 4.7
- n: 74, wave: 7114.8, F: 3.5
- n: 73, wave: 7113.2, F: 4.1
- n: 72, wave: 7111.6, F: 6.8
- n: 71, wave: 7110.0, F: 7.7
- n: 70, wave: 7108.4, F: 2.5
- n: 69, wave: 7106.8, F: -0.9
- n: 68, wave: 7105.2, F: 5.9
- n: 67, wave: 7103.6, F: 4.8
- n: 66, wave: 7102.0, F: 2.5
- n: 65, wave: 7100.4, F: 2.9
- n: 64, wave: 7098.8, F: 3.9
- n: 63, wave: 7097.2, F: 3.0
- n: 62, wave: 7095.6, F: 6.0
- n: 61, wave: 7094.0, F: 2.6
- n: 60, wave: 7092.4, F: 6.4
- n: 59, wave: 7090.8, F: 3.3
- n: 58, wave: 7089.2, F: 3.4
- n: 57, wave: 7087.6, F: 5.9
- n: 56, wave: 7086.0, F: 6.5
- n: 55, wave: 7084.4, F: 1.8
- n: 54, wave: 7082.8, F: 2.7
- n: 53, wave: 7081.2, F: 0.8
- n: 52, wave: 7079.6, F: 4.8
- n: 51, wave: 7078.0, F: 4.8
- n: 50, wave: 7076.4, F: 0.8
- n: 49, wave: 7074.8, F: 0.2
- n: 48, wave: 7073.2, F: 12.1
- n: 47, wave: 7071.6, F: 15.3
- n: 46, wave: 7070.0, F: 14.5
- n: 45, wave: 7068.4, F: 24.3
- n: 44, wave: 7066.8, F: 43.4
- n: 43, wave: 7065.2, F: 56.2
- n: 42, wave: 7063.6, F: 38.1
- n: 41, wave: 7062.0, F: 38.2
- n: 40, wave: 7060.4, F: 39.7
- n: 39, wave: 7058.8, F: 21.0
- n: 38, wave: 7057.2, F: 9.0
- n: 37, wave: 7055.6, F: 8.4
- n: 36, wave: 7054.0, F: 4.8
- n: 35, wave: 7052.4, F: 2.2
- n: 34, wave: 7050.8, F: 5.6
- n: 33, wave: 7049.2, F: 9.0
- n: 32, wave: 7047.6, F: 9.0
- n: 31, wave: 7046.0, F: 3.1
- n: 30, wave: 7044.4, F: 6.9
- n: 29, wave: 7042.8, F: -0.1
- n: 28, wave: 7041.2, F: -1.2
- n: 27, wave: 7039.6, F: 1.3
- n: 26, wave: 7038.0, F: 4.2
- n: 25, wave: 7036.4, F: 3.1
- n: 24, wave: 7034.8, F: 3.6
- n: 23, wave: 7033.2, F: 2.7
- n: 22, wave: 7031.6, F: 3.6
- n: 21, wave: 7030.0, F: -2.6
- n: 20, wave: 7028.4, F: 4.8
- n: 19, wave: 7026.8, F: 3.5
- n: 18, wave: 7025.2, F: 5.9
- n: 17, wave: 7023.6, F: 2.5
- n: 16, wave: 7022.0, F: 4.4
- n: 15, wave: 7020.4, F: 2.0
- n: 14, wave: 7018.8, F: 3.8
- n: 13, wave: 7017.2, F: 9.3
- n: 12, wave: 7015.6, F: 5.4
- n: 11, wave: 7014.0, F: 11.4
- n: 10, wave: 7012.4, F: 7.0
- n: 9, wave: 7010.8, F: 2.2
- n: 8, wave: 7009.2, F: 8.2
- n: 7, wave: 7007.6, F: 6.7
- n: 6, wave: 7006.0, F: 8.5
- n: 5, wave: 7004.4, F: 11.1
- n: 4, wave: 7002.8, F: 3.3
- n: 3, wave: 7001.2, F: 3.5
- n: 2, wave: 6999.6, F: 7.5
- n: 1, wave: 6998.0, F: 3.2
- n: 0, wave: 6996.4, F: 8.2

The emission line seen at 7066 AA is [O II] 3727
